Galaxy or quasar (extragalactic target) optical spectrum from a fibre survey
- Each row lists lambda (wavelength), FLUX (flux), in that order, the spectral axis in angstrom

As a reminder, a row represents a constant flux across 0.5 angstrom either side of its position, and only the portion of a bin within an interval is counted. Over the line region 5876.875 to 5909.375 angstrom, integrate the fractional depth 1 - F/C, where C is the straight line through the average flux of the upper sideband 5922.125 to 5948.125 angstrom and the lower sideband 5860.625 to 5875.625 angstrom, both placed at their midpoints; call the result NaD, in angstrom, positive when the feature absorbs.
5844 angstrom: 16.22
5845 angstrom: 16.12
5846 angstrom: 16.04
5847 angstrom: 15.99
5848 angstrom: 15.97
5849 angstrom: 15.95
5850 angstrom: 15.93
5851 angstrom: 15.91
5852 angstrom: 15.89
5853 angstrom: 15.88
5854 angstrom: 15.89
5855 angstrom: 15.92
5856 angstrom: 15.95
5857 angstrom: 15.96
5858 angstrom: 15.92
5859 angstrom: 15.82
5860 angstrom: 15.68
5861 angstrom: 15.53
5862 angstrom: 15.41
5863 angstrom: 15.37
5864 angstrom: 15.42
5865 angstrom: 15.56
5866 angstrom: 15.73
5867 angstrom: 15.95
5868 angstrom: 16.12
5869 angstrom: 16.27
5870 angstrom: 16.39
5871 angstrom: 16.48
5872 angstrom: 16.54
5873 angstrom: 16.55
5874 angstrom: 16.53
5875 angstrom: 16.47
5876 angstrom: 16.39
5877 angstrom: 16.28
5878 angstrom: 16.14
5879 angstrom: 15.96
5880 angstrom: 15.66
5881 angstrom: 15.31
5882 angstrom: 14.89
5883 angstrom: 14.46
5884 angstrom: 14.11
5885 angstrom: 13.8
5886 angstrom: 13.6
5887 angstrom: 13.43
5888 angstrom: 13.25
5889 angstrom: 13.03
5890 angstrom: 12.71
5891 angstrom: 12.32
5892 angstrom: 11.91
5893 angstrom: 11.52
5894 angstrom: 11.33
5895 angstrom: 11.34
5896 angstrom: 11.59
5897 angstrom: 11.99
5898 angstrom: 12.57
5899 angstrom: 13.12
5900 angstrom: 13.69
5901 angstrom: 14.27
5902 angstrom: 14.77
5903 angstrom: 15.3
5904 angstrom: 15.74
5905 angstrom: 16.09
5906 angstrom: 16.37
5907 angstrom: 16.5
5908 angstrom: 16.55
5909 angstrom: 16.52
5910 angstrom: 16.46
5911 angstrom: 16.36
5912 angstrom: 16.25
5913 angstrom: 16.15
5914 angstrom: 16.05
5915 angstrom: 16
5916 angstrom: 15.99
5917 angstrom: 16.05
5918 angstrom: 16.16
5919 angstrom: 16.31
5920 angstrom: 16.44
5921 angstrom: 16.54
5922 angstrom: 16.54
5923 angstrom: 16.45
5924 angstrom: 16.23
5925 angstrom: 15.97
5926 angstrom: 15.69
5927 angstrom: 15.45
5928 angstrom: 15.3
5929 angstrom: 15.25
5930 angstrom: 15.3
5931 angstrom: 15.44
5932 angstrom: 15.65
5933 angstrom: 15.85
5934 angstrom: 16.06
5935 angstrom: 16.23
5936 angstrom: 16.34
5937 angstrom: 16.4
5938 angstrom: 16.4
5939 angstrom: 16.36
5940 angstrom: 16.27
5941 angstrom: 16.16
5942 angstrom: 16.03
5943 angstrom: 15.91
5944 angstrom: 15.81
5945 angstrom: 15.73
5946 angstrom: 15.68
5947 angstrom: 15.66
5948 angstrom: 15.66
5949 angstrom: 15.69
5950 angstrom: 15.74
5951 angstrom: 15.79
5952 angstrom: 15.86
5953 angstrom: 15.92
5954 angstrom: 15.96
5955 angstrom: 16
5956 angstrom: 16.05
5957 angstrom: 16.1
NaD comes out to 3.8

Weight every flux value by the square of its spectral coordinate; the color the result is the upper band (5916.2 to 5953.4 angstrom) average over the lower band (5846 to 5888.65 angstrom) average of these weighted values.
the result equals 1.0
